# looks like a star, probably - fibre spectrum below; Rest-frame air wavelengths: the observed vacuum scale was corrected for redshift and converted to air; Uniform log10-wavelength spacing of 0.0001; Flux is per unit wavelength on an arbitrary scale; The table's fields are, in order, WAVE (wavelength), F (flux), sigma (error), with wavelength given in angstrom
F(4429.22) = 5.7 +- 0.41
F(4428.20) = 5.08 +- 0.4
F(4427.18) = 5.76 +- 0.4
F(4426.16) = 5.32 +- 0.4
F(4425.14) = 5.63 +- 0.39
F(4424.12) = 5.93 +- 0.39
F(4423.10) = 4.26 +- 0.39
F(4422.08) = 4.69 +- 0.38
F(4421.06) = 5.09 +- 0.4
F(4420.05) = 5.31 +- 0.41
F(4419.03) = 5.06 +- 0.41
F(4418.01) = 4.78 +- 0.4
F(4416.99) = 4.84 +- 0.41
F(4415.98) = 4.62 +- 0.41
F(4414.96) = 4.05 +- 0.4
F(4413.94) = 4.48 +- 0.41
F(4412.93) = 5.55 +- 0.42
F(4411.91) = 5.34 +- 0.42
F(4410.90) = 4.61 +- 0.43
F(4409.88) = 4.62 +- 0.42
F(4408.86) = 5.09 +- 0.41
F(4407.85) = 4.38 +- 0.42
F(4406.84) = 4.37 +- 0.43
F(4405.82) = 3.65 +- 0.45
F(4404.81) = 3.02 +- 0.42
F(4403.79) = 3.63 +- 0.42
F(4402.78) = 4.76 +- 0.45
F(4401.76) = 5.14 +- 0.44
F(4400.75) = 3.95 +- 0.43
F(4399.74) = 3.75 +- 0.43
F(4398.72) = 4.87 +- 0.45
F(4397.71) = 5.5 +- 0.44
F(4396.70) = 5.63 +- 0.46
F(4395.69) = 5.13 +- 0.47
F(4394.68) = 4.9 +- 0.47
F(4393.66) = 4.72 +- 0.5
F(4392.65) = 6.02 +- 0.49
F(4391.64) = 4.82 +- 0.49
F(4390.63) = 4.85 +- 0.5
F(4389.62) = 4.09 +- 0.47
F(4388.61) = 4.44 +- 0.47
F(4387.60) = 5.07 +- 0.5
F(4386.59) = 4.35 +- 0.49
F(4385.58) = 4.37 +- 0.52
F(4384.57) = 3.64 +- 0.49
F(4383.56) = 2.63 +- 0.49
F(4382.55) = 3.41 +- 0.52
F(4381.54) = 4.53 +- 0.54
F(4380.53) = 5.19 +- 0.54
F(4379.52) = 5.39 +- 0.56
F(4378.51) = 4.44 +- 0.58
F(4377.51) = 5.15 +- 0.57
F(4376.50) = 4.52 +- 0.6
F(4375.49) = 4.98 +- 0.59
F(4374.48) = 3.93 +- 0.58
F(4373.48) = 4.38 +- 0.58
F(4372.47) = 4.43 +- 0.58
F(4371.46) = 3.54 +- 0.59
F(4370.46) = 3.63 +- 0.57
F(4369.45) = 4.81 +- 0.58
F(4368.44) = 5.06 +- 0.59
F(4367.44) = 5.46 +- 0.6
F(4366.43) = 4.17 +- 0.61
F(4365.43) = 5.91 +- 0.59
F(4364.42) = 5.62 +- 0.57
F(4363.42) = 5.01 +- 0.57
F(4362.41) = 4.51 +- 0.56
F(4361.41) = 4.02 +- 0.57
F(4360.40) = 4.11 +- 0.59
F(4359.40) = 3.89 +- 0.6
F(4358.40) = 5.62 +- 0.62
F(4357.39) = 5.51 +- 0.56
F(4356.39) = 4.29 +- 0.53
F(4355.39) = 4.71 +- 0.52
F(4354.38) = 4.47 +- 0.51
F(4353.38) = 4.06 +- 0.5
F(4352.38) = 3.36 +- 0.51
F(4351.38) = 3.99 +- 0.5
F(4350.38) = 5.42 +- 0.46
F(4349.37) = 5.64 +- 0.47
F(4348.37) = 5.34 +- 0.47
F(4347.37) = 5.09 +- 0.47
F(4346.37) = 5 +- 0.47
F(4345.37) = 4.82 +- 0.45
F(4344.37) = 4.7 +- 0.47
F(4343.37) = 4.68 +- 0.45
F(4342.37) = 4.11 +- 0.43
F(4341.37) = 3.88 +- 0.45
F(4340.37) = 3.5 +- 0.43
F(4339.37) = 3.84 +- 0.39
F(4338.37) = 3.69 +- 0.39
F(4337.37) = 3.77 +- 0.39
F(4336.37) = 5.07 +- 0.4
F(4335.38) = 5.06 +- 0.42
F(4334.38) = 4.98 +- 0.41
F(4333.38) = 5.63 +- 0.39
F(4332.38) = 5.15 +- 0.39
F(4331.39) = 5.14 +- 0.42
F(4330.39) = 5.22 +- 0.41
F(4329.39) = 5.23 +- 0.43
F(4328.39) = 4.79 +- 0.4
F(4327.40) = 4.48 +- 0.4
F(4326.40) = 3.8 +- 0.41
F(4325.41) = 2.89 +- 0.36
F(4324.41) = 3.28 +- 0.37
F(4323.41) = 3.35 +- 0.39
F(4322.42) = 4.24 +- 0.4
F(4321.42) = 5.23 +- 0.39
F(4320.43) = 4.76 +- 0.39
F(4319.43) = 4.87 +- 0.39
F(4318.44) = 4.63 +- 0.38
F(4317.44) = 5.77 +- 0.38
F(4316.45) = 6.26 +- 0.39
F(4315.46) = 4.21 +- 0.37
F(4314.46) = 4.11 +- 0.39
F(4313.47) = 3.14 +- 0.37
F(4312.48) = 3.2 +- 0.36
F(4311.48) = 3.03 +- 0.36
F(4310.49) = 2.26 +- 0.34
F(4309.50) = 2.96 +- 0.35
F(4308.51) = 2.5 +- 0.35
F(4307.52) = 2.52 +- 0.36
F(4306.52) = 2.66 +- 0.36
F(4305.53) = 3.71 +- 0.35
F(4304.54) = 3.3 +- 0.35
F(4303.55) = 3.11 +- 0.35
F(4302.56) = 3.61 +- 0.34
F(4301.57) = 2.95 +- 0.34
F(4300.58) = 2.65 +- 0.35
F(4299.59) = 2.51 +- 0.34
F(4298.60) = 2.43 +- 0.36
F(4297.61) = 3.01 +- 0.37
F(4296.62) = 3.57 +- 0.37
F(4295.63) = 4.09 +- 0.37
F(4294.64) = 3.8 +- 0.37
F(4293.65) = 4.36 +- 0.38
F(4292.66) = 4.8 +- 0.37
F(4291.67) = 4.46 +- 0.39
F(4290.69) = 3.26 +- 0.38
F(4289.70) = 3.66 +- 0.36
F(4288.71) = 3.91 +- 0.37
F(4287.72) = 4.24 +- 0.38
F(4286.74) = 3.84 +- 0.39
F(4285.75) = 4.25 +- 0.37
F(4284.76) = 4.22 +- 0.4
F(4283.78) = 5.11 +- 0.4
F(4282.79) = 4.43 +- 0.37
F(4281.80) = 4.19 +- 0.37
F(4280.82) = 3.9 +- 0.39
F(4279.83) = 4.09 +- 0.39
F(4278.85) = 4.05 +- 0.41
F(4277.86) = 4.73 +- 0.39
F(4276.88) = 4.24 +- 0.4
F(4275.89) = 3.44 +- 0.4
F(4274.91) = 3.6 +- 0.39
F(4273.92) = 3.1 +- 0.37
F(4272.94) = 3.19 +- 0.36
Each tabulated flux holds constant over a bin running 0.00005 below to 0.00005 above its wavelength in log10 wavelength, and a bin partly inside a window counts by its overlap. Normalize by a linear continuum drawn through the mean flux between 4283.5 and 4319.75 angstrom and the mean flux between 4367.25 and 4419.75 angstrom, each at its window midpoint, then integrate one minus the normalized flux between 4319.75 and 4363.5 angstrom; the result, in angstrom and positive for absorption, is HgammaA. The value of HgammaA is -4.9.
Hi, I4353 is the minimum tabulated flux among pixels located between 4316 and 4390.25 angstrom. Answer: 2.63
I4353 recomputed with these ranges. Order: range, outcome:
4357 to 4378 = 3.54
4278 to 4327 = 2.26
